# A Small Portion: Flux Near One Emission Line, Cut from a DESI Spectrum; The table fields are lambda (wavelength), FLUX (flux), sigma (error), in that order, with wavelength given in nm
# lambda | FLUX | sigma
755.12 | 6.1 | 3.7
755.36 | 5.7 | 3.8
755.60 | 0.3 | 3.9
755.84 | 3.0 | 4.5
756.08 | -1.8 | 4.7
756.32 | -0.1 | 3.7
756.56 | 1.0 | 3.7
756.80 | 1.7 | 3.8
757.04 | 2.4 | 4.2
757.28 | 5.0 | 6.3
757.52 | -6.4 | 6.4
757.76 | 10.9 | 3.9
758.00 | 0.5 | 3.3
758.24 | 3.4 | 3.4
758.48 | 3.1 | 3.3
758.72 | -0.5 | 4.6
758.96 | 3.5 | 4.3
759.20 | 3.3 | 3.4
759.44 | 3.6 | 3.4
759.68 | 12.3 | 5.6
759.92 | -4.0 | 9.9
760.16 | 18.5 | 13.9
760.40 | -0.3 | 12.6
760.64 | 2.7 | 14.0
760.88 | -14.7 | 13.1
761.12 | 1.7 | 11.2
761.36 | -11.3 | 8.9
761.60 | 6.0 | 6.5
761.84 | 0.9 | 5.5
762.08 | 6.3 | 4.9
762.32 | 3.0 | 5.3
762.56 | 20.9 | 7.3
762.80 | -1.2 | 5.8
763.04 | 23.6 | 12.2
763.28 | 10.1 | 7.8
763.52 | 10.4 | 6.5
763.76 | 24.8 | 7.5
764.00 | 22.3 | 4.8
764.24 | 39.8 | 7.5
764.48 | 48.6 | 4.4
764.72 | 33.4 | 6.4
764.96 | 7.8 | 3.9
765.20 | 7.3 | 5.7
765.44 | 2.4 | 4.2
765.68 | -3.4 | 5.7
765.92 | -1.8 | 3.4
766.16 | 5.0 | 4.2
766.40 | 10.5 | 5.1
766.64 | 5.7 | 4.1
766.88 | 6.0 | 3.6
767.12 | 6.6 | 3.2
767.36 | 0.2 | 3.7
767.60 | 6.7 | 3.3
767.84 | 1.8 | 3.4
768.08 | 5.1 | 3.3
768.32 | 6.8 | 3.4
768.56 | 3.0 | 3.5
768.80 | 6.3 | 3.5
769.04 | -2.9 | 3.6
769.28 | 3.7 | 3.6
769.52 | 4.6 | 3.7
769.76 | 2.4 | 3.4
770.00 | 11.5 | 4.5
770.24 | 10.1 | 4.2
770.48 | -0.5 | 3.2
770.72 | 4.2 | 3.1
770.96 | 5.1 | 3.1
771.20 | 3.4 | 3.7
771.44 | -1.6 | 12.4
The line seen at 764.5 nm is [O II]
